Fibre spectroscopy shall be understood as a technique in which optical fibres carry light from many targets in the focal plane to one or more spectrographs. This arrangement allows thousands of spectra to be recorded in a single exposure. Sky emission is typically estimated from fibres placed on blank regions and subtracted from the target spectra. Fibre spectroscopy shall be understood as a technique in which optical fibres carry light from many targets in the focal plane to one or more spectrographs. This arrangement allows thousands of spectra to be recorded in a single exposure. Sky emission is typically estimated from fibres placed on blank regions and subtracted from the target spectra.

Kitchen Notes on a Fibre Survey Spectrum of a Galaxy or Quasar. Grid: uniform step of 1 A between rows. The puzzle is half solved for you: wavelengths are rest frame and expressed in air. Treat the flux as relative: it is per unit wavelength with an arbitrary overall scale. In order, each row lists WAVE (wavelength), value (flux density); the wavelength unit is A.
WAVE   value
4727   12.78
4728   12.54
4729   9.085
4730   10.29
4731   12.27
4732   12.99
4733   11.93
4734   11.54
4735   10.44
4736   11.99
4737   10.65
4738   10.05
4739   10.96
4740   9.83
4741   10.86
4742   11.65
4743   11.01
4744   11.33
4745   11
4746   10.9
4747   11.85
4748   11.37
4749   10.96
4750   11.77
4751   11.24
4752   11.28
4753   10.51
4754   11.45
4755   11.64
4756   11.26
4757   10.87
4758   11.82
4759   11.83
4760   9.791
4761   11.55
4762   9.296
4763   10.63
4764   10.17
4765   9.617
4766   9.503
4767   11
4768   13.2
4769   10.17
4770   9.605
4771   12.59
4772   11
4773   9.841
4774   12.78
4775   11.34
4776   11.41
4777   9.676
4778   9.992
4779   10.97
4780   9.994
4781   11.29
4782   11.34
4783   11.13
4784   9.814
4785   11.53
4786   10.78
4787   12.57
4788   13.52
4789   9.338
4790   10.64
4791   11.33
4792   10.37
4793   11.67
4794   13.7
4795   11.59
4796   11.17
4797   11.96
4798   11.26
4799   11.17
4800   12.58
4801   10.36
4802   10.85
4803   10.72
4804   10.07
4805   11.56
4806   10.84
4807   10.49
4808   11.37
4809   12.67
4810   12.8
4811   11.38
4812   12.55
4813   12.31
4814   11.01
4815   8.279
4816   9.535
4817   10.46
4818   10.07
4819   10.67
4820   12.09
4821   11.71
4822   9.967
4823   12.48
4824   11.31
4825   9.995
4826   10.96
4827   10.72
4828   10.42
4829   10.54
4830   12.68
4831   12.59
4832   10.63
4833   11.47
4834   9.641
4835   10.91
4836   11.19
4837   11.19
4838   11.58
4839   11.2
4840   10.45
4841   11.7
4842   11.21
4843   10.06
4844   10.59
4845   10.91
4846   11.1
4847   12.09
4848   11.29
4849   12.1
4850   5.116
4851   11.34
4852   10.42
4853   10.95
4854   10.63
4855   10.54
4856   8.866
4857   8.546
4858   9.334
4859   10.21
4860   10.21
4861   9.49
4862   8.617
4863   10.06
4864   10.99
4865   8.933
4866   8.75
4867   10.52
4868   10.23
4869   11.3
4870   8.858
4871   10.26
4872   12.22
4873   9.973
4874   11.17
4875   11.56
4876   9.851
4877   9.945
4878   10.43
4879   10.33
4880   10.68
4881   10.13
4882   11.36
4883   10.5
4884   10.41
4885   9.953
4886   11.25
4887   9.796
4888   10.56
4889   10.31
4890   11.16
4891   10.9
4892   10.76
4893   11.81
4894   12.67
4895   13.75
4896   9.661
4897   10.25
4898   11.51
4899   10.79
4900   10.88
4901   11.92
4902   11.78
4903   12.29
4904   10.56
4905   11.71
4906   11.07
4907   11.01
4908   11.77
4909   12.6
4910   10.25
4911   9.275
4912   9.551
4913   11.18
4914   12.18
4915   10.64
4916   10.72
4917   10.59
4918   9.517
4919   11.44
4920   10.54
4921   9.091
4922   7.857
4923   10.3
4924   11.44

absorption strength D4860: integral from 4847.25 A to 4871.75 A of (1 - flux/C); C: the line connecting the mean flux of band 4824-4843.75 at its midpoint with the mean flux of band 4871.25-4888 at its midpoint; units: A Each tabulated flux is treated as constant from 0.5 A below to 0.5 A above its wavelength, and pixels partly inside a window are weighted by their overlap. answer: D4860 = 1.9 A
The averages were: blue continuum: 11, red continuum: 10.6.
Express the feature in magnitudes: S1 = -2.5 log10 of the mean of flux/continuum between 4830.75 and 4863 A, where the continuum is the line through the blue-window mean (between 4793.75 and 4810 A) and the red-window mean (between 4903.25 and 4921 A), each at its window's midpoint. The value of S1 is 0.07 mag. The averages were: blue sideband 11.4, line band 10.5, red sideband 10.8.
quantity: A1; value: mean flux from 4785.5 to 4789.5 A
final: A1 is 11.6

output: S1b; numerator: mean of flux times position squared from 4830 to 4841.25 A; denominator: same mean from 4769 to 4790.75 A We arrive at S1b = 1.0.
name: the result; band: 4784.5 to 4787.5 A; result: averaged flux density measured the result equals 11.6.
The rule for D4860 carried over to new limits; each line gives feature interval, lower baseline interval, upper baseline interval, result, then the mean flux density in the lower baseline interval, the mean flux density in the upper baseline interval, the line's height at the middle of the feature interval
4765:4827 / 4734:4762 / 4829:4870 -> -1.8 A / 11.1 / 10.5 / 10.8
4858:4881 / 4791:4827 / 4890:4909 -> 2.3 A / 11.2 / 11.4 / 11.3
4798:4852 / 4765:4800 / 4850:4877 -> -2.2 A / 11.2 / 10.1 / 10.6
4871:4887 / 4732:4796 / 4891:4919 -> 0.7 A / 11.1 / 11.1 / 11.1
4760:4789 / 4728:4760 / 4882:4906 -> 0.7 A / 11.2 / 11.1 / 11.2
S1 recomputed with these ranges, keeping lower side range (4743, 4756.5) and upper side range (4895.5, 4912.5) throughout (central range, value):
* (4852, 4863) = 0.13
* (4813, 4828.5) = 0.04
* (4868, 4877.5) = 0.05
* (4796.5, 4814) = -0.03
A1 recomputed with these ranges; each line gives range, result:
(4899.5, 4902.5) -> 11.5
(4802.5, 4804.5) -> 10.4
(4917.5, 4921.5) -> 10.1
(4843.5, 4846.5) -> 10.9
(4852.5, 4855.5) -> 10.7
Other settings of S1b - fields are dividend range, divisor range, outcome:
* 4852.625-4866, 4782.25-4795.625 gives 0.88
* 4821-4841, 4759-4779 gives 1.06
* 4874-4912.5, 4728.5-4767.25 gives 1.06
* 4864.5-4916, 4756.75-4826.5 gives 1.02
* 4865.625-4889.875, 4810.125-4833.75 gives 0.97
